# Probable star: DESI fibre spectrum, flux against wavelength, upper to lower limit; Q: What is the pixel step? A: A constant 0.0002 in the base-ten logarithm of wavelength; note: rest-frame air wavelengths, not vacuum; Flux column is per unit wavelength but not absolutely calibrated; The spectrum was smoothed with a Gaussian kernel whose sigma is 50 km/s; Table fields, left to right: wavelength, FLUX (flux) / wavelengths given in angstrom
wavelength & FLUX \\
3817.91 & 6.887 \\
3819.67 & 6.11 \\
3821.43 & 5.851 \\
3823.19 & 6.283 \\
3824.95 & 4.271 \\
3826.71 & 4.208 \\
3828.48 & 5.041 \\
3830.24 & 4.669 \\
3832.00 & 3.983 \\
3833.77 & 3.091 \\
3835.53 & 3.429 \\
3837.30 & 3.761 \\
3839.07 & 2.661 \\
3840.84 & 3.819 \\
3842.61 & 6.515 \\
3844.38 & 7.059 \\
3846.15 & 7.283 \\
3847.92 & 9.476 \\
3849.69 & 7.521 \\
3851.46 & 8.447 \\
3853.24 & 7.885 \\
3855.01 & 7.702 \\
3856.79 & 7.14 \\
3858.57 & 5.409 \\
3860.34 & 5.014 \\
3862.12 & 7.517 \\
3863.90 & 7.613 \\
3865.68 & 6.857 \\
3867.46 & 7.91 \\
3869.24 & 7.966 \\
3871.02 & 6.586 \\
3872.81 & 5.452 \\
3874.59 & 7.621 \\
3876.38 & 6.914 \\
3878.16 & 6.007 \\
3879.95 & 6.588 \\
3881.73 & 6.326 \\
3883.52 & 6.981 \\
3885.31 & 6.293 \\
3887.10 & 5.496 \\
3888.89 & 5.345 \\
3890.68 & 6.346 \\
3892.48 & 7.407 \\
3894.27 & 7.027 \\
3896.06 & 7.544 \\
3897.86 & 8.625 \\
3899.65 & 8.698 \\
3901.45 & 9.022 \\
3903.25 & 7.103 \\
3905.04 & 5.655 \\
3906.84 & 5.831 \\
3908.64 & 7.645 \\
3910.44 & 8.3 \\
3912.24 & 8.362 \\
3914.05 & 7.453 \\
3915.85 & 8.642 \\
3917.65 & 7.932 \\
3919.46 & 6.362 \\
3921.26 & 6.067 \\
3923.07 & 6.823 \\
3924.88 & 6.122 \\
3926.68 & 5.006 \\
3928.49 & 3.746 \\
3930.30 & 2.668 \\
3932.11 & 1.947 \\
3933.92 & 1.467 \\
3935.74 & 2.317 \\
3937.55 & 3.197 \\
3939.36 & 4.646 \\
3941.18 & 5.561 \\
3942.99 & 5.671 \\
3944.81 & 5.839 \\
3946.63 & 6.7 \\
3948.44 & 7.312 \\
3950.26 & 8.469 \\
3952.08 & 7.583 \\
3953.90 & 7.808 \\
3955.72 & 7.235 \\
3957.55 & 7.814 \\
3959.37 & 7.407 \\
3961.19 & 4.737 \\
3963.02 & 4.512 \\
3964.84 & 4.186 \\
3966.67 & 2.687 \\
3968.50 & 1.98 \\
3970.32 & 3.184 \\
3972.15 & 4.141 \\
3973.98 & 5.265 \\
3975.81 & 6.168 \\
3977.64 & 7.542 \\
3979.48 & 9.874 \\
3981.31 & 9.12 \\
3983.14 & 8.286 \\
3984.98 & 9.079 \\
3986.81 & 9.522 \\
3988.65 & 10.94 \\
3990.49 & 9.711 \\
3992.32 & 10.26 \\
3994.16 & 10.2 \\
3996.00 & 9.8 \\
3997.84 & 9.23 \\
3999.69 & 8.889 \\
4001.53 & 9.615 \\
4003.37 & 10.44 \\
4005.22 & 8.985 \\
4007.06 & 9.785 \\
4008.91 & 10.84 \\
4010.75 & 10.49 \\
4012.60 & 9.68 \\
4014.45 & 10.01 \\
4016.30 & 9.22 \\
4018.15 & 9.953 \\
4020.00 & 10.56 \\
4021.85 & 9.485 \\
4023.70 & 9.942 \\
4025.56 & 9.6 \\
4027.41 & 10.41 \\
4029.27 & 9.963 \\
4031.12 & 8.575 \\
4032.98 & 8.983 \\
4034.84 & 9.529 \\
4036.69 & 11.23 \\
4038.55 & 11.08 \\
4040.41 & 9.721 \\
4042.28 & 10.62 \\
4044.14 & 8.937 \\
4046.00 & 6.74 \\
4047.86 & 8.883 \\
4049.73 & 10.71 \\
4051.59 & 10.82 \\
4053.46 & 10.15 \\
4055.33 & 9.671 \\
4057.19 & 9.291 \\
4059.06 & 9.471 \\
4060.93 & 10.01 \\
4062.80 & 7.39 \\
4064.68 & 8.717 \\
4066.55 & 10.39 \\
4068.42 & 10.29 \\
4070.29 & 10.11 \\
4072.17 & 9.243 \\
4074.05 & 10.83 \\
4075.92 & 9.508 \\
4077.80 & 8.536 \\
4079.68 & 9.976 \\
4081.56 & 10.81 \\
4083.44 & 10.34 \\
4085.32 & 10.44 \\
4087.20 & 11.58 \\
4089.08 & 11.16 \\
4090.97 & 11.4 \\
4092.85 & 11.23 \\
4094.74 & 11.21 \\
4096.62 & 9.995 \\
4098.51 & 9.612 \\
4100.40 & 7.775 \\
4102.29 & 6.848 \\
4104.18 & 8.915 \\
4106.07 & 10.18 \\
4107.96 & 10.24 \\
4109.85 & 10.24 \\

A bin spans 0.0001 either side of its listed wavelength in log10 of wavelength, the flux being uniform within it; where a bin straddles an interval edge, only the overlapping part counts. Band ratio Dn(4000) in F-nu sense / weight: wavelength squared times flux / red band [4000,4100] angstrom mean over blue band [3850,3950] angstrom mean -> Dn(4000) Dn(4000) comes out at 1.7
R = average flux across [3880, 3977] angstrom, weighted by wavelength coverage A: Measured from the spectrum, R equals 5.98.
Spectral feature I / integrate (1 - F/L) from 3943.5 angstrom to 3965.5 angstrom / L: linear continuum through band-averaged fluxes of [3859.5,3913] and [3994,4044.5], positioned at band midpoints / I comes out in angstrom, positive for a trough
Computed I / 4.70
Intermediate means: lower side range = 7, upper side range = 9.85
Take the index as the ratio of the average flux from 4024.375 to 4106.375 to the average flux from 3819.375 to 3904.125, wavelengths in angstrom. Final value 1.5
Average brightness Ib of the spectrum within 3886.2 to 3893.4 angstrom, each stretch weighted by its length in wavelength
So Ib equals 6.15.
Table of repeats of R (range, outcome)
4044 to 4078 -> 9.49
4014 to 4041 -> 9.89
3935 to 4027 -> 7.75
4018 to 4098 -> 9.94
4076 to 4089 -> 10.3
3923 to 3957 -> 5.26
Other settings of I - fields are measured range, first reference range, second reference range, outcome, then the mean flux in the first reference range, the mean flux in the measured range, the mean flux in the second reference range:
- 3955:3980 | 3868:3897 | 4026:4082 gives 8.4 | 6.64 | 5.4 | 9.68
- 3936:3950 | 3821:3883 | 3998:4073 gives 4.2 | 6.12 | 5.55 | 9.71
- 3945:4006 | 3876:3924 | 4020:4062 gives 7.3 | 7.07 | 7.52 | 9.73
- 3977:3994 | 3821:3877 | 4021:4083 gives -1.8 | 6.09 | 9.44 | 9.69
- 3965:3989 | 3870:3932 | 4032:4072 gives 4.8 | 6.65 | 6.58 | 9.64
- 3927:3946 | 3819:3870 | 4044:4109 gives 9.4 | 6.02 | 3.79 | 9.77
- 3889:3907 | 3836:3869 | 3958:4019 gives -0.5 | 6.63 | 7.3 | 8.06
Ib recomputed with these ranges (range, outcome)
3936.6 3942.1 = 4.46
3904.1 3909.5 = 6.38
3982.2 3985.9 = 8.7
